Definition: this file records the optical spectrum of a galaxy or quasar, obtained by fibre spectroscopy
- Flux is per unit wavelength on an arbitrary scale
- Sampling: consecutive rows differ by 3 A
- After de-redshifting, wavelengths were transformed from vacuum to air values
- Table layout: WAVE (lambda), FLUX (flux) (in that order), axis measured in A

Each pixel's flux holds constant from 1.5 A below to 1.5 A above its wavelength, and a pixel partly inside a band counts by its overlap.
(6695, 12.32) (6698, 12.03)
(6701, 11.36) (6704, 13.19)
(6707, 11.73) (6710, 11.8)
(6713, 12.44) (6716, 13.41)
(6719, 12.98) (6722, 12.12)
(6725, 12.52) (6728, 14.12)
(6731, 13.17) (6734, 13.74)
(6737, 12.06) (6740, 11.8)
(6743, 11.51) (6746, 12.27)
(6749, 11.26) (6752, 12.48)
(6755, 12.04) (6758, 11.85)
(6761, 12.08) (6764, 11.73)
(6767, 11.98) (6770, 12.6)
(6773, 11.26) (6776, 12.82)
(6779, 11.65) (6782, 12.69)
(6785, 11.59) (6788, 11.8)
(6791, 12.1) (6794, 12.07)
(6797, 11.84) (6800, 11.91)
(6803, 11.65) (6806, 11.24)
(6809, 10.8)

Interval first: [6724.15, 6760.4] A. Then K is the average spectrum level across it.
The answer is 12.4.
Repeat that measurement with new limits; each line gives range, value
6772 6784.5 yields 12.1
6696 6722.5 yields 12.3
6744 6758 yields 12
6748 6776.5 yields 12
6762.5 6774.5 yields 11.9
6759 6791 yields 12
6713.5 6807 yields 12.2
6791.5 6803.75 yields 11.9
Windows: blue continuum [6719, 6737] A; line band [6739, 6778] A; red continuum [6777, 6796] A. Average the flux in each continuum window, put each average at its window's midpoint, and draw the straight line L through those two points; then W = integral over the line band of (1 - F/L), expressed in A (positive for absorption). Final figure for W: 1.6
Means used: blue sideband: 13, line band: 12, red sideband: 12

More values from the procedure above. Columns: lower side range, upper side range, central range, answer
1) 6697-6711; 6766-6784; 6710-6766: -1.4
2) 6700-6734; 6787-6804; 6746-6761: 0.4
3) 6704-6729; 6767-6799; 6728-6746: -0.2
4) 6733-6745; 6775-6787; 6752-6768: 0.3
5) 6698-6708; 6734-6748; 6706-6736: -1.8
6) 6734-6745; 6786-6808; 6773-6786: -0.3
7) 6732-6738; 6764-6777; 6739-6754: 1.0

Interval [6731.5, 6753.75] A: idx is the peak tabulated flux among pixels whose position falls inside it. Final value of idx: 13.74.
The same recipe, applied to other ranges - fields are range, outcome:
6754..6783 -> 12.82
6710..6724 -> 13.41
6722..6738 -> 14.12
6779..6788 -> 12.69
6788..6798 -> 12.1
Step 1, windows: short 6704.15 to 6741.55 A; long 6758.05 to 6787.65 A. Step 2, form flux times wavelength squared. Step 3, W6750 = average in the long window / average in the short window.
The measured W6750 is 0.96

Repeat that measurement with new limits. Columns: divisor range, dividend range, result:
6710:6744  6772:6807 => 0.96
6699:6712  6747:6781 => 1.01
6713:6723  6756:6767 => 0.94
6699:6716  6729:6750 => 1.02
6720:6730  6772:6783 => 0.95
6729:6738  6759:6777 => 0.93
